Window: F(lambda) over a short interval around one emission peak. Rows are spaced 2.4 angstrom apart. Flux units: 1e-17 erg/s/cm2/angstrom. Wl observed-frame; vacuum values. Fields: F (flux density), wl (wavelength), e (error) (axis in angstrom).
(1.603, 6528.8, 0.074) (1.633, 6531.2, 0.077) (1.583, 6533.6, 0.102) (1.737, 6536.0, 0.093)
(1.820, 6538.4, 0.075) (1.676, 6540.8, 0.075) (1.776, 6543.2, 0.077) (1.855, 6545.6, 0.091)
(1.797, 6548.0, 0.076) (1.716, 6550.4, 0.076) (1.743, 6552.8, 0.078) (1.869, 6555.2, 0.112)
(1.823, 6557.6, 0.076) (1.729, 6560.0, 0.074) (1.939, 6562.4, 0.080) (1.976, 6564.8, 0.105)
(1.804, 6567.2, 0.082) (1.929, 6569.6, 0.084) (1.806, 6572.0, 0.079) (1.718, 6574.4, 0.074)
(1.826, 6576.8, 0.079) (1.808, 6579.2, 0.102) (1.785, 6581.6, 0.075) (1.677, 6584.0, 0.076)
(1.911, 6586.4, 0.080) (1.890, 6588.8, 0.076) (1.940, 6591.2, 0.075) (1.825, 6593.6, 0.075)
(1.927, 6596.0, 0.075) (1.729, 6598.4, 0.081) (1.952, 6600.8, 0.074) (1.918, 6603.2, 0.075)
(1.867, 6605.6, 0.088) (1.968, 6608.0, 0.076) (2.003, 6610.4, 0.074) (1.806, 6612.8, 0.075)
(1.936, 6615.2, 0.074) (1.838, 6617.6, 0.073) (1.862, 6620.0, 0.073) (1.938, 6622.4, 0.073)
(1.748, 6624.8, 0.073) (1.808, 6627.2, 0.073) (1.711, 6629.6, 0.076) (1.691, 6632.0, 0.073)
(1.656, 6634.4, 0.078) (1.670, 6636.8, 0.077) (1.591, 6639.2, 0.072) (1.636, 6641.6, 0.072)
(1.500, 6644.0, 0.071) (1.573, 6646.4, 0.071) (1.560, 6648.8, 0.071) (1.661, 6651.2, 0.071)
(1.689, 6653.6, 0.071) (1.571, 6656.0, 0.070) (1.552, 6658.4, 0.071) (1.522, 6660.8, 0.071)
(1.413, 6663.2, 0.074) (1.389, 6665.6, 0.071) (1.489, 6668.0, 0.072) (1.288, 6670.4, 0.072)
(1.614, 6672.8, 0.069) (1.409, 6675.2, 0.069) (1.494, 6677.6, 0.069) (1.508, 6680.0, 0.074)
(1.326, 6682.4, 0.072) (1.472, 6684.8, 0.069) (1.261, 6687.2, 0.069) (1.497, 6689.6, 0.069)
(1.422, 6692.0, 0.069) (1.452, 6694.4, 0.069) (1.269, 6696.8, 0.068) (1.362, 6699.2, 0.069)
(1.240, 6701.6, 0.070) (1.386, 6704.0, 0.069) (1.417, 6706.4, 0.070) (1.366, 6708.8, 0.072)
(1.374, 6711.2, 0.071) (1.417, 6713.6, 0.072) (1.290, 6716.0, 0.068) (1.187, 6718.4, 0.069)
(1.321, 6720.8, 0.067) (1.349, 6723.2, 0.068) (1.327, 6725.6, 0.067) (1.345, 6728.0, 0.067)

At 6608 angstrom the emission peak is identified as C III] 1909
